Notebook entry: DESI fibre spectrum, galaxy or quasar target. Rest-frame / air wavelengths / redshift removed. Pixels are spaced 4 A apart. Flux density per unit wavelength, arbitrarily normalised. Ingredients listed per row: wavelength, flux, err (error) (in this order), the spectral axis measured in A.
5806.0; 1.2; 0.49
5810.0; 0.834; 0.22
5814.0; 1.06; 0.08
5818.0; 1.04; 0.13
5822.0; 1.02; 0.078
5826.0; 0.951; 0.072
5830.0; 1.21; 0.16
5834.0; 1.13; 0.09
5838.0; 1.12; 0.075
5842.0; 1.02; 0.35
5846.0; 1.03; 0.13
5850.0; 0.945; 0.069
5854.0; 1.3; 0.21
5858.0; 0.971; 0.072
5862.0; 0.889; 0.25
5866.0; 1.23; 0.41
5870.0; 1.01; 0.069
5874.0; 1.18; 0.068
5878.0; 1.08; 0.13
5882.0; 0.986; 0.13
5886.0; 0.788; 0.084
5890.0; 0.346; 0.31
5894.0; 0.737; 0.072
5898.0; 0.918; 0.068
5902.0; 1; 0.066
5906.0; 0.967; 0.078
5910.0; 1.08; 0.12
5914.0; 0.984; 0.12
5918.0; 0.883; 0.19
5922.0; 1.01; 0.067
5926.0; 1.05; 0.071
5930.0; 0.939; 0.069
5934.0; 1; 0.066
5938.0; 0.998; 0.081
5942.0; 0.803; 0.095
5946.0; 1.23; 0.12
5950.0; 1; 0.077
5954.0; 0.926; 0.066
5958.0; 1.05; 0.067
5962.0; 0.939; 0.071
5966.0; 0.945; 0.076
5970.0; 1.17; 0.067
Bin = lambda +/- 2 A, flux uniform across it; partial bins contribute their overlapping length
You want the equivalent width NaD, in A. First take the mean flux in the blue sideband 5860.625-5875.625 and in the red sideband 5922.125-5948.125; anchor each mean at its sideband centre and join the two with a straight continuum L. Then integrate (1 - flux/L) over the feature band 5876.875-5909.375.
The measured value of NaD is 6.1 A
